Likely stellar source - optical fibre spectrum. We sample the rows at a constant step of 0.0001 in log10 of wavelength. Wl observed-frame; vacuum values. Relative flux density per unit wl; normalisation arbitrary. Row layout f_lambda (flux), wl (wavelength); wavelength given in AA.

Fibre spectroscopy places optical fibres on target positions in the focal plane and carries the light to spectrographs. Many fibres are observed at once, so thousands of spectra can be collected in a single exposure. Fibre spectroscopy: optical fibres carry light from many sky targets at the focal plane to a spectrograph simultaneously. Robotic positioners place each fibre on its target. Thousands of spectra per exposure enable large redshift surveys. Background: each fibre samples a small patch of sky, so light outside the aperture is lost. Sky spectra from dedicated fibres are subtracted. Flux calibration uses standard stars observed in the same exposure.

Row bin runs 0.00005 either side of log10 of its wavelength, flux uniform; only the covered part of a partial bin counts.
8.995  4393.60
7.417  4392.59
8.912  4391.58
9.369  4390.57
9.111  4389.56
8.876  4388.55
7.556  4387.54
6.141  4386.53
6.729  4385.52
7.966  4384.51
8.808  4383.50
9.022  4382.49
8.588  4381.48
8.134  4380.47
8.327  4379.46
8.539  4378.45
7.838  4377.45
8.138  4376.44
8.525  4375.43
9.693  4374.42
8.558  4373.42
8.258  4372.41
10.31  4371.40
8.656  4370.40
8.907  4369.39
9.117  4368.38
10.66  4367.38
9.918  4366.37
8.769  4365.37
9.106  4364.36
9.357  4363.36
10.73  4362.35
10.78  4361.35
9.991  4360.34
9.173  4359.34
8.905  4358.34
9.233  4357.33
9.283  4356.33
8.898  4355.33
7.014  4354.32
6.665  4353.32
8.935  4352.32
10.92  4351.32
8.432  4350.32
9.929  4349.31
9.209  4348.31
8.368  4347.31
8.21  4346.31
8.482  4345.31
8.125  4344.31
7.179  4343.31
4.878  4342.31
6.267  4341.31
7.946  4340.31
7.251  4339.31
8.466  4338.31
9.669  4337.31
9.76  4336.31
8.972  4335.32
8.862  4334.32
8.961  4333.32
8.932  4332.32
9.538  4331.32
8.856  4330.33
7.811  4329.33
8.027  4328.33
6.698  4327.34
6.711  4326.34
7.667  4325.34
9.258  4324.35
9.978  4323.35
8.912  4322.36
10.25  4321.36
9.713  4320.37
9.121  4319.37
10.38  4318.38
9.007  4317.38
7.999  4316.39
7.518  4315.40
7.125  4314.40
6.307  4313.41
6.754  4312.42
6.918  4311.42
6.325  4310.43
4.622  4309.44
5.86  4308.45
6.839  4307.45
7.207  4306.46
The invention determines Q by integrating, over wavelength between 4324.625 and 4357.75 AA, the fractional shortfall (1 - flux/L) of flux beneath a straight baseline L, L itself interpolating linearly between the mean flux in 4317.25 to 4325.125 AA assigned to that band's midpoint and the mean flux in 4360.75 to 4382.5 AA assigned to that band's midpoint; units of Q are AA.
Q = 3.7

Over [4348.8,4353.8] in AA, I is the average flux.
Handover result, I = 8.98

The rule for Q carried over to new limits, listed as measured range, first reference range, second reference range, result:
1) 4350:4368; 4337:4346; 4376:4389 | -3.50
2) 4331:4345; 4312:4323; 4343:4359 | 0.64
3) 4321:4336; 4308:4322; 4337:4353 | -1.27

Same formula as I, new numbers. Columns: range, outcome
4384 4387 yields 6.96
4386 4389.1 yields 7.54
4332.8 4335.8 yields 8.91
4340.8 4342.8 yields 5.59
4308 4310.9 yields 5.6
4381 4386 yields 8.22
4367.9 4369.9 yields 8.97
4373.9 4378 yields 8.56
